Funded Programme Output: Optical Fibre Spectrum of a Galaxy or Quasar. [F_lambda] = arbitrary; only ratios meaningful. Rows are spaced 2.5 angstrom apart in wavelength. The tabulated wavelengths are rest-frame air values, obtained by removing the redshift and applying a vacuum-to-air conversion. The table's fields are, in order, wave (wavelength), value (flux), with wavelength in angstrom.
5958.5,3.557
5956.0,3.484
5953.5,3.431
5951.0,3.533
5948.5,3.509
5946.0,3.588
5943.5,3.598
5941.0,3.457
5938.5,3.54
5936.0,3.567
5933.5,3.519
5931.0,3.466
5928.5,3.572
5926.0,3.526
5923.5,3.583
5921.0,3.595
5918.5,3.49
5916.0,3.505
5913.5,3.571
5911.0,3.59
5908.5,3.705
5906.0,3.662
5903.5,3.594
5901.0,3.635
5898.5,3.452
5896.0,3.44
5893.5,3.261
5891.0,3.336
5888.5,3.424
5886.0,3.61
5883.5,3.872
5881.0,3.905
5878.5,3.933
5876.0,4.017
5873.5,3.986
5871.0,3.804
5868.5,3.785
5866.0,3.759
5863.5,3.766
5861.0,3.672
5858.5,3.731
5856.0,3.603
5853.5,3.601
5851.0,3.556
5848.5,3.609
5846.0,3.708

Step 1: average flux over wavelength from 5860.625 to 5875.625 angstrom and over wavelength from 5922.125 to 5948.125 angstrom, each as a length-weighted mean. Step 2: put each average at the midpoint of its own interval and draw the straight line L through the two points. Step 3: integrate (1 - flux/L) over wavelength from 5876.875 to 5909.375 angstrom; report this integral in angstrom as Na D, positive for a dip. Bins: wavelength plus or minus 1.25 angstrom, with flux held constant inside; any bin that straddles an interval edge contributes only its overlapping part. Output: 0.9 angstrom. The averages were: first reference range 3.82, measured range 3.61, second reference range 3.54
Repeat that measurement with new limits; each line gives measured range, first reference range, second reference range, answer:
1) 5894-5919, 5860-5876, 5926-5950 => 0.70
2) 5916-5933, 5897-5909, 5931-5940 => 0.09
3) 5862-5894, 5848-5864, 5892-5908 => -1.41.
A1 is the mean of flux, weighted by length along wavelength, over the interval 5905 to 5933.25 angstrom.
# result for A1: 3.57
